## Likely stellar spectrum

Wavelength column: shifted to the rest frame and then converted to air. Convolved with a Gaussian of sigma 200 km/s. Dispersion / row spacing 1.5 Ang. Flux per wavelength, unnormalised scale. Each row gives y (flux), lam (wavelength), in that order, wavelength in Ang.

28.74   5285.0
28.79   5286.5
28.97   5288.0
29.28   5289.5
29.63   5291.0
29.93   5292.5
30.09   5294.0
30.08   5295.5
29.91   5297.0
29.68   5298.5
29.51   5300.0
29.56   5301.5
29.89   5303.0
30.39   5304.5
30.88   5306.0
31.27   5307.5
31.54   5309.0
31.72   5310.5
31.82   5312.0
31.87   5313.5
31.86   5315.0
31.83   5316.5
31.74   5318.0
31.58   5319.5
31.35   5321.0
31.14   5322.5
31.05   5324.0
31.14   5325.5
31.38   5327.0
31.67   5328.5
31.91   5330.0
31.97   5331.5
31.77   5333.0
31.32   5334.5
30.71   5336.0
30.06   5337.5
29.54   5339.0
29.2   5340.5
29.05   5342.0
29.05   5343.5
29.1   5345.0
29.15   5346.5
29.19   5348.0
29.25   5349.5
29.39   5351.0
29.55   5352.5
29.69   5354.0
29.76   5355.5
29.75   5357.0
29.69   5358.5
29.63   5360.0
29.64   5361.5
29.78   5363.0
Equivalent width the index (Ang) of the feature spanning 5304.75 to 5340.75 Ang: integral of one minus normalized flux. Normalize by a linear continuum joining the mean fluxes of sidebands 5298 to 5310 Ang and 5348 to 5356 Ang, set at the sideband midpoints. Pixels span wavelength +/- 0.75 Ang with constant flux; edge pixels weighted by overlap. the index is -1.5 Ang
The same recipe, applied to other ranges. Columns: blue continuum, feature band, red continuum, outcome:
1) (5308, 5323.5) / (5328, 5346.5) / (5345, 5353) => -0.2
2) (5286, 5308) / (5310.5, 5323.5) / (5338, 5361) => -0.9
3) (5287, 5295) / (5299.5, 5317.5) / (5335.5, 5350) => -0.9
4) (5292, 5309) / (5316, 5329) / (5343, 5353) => -0.7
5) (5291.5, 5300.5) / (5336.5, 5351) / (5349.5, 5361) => 0.2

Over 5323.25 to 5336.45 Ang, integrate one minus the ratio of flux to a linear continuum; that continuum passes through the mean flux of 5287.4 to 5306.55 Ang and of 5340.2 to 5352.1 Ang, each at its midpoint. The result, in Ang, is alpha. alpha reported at -0.9 Ang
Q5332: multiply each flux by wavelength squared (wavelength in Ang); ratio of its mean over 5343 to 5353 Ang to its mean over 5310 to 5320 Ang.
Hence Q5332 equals 0.93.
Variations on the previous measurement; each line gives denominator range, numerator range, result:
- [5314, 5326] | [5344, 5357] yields 0.94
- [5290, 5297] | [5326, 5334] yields 1.07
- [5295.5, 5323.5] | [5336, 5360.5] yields 0.97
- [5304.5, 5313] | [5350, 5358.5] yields 0.96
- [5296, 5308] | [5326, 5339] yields 1.05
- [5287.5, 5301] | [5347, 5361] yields 1.02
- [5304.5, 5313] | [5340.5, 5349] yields 0.94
